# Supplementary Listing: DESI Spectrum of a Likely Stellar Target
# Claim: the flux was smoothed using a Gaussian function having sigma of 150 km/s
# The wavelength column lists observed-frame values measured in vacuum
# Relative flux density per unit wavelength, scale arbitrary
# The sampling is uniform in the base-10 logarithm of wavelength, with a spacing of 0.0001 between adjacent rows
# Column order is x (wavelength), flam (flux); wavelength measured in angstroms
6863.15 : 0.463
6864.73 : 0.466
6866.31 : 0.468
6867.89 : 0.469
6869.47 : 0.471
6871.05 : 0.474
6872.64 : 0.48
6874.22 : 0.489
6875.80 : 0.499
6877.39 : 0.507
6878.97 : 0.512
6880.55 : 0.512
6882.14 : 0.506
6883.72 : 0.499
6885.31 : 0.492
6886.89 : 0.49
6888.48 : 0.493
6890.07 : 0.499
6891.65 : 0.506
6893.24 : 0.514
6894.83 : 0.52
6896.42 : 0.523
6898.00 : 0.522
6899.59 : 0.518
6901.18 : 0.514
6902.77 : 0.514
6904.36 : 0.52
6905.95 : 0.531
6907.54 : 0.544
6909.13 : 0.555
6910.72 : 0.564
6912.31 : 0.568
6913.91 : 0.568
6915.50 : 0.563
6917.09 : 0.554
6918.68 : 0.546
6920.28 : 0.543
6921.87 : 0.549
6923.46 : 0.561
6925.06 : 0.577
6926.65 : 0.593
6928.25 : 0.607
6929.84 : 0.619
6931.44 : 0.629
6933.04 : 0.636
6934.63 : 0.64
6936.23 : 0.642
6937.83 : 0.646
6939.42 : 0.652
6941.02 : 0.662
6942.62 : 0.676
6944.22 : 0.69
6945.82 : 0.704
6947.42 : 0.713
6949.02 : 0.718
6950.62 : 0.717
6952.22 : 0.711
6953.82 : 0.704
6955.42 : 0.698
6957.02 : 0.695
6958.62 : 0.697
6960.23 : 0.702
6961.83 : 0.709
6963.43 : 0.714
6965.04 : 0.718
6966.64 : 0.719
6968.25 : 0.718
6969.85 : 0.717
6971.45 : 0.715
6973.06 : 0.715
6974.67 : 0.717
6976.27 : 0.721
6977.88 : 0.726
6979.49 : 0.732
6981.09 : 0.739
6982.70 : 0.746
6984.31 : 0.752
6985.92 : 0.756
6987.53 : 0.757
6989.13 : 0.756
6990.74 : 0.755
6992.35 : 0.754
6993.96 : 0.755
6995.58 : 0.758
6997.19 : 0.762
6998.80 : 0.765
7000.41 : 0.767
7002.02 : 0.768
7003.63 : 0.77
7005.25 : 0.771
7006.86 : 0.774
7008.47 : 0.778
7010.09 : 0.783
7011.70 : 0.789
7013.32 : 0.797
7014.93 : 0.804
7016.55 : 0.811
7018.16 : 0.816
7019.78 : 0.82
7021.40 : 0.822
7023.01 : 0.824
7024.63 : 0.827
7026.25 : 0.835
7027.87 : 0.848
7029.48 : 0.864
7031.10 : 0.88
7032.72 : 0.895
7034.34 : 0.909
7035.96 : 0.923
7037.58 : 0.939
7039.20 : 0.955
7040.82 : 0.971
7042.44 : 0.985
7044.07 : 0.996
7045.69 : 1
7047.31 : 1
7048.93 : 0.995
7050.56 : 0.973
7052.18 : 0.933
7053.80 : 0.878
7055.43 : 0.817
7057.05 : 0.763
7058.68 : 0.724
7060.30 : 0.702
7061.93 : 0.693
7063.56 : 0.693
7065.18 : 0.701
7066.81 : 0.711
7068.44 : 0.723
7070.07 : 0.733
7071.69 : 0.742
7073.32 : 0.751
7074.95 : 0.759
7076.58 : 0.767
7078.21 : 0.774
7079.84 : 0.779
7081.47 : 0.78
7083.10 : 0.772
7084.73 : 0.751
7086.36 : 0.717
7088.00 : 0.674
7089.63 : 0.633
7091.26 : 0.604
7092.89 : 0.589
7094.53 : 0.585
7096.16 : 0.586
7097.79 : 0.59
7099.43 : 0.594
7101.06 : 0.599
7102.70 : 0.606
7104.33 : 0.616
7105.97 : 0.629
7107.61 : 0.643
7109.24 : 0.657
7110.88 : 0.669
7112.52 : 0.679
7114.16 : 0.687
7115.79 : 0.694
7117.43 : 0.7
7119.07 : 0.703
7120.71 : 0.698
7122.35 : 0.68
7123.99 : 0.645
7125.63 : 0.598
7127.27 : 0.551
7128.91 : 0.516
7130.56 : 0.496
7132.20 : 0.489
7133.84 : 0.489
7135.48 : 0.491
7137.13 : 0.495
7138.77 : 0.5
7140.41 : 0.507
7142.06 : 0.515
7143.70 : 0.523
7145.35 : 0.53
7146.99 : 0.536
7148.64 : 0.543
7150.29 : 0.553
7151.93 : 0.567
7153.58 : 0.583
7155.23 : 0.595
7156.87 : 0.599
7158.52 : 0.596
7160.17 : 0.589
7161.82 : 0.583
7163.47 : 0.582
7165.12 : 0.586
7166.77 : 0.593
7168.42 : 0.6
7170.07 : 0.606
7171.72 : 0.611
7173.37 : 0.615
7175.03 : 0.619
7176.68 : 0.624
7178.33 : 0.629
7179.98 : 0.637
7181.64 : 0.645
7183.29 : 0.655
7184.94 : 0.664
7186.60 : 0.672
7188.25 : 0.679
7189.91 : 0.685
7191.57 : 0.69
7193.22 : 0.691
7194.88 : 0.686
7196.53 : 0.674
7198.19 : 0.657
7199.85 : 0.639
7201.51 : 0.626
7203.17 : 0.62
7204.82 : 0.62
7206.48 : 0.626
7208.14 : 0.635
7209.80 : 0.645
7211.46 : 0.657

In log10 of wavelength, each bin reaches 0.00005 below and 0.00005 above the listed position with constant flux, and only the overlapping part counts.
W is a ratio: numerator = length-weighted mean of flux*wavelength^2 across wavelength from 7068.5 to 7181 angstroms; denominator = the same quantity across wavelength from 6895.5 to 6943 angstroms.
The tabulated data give 1.1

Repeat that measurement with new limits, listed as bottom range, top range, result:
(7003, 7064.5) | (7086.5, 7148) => 0.72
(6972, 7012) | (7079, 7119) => 0.90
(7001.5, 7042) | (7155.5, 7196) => 0.78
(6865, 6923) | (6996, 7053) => 1.73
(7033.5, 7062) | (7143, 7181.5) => 0.67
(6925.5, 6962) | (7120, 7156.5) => 0.87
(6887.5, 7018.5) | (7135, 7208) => 0.96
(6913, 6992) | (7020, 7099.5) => 1.21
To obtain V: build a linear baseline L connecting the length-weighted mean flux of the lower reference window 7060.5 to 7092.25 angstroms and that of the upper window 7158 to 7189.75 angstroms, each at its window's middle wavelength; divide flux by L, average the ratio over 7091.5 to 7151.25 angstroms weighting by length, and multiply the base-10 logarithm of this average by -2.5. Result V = 0.15 mag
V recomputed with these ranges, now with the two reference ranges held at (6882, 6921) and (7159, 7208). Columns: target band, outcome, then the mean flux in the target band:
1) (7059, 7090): -0.23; 0.73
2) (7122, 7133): 0.09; 0.563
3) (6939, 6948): -0.25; 0.683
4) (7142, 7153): 0.15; 0.541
